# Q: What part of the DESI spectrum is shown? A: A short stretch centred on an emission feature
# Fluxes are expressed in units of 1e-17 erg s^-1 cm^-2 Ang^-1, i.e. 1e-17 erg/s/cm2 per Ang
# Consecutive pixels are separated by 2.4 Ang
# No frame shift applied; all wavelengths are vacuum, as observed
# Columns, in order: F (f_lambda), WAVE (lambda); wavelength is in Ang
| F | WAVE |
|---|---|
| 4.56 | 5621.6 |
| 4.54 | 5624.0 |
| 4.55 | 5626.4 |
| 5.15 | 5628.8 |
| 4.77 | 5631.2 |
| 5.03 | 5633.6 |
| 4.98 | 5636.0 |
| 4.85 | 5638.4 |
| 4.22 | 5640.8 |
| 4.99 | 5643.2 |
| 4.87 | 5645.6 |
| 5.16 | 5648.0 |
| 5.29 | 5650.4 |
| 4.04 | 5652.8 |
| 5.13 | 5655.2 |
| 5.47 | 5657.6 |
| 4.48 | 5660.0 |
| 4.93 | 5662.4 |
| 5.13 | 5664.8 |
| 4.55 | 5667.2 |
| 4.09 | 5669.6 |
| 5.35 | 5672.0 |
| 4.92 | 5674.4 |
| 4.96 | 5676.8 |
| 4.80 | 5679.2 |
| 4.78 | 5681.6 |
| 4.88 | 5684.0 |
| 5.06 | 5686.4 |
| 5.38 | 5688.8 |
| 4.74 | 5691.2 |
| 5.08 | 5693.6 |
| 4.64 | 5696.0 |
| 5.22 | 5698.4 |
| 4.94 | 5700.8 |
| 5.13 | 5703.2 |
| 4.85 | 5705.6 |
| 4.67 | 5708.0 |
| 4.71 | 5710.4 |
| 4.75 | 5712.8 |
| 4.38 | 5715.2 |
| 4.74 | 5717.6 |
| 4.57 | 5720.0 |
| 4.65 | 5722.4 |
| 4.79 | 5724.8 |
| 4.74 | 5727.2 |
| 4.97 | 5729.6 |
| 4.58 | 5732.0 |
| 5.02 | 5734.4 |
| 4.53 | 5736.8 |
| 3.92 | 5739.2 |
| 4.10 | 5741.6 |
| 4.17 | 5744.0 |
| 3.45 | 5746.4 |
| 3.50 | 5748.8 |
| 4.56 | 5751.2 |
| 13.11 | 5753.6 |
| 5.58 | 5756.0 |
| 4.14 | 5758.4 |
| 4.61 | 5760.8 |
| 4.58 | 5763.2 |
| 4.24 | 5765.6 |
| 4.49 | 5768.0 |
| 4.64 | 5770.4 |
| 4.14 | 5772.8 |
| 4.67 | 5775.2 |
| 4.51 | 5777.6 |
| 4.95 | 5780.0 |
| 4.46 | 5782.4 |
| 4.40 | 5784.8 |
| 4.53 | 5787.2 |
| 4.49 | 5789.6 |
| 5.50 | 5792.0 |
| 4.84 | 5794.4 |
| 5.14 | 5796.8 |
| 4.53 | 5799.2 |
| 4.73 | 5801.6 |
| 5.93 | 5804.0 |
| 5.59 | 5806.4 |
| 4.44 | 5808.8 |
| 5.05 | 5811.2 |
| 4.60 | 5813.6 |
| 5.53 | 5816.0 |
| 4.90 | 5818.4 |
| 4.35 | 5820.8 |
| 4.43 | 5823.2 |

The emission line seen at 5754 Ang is H-beta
